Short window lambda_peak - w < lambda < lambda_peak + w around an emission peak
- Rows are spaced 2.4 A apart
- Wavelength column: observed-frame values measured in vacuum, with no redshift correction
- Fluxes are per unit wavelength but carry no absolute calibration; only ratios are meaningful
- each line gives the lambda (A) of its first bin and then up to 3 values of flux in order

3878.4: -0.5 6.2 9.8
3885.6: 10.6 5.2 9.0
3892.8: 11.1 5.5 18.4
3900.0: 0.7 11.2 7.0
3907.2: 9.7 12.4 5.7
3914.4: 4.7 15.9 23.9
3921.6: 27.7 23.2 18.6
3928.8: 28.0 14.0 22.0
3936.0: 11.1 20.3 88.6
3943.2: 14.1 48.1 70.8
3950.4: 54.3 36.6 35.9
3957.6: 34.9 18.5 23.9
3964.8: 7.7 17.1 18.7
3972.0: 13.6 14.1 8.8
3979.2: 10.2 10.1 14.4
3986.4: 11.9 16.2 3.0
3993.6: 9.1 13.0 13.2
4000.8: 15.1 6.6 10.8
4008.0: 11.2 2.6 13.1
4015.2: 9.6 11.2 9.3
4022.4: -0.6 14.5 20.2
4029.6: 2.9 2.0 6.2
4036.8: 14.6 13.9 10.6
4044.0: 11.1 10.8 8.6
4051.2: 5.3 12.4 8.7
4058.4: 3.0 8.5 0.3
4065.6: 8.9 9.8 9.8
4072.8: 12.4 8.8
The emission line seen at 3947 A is Lyman alpha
